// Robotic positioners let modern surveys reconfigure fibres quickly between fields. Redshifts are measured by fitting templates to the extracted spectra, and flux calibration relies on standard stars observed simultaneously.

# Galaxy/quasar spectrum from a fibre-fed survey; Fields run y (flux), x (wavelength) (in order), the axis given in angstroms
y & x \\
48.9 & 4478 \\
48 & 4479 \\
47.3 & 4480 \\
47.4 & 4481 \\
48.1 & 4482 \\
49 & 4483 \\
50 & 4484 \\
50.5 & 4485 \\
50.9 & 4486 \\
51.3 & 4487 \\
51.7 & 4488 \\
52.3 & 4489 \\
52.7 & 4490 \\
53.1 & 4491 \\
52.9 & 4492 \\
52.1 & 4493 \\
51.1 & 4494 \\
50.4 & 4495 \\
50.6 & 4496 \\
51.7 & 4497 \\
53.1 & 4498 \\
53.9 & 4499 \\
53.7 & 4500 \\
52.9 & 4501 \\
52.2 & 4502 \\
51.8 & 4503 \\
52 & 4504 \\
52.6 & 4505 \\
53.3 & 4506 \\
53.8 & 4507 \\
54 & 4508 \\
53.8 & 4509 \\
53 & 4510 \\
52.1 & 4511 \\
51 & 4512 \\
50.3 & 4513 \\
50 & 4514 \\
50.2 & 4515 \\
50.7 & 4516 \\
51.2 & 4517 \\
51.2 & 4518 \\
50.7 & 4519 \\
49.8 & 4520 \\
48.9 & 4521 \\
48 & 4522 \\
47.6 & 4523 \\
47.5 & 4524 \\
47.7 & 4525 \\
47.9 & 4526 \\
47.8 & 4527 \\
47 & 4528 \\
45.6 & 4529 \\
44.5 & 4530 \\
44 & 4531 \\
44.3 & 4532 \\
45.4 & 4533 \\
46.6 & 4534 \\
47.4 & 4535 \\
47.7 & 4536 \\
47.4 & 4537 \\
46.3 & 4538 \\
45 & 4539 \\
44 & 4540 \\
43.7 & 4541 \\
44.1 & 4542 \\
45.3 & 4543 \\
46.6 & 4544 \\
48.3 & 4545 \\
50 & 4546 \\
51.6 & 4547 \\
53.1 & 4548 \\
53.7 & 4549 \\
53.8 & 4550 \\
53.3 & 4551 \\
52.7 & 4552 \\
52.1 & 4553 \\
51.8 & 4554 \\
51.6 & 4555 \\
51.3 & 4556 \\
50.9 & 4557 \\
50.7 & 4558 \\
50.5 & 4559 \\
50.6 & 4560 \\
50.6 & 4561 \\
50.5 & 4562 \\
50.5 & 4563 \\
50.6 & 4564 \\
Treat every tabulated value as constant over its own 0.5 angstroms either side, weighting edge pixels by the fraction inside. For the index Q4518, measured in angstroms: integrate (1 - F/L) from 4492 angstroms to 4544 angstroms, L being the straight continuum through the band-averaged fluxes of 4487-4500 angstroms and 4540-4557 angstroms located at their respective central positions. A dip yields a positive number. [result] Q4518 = 1.9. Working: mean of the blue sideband 52.2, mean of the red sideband 50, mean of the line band 49.4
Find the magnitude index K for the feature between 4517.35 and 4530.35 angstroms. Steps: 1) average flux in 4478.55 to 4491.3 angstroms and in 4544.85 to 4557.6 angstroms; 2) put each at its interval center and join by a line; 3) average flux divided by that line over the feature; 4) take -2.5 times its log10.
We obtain 0.07 mag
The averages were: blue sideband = 50.1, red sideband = 52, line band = 48.1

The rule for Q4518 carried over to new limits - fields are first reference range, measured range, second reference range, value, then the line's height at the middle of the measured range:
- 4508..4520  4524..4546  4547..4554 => 2.6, 52.2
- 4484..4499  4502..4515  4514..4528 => -0.5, 50.2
